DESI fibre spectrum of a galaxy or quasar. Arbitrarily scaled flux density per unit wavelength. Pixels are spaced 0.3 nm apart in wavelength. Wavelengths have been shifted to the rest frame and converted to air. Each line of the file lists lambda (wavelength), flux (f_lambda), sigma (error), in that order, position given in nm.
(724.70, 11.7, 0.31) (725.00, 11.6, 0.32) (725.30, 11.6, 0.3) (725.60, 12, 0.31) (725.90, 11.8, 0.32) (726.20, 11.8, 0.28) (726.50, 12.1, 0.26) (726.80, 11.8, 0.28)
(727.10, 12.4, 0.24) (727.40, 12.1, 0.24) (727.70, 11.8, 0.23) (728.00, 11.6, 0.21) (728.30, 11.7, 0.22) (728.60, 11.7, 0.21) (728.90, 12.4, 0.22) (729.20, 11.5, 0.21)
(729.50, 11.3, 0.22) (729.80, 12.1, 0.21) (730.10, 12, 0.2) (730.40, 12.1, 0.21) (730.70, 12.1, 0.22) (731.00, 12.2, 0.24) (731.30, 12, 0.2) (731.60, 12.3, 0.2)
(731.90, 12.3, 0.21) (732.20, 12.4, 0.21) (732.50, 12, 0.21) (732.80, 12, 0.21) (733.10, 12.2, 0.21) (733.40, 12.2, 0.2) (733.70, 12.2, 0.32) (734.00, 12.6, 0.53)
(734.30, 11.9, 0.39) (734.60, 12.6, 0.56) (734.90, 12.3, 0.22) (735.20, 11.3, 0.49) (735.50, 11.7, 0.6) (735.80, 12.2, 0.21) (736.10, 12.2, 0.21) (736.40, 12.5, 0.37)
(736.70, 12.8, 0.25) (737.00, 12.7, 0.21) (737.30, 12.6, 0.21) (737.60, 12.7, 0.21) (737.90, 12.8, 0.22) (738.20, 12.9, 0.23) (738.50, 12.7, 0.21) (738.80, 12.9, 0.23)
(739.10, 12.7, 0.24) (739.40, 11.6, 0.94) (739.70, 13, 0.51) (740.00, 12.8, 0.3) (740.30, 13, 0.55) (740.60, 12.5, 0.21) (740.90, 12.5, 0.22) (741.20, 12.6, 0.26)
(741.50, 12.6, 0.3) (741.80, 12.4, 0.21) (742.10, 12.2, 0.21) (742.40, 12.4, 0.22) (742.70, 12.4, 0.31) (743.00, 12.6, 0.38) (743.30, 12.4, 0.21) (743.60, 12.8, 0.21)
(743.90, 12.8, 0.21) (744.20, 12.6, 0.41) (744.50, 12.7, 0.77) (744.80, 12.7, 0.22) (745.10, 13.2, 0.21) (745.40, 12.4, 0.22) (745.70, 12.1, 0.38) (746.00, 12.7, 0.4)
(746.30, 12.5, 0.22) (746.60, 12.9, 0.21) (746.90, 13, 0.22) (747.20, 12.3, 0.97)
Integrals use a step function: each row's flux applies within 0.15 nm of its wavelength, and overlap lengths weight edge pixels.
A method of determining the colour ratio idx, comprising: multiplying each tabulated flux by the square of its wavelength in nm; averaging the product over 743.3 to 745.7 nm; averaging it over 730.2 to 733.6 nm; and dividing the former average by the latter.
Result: 1.1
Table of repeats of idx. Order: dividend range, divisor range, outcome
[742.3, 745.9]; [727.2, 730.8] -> 1.11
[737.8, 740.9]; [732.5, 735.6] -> 1.06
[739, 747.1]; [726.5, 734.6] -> 1.08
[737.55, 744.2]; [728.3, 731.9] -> 1.08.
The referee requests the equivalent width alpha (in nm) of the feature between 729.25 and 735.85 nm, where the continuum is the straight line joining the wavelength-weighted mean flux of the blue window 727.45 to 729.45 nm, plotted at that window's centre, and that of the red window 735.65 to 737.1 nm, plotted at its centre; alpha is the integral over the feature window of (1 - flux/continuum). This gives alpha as 0.03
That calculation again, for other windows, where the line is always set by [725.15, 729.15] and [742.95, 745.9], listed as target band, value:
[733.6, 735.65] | 0.022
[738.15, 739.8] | -0.027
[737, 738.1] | -0.033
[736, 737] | -0.020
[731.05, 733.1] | -0.011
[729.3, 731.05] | 0.013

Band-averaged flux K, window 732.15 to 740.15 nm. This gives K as 12.4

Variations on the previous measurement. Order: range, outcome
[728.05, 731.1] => 11.9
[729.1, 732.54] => 12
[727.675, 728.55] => 11.7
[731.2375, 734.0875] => 12.2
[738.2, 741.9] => 12.6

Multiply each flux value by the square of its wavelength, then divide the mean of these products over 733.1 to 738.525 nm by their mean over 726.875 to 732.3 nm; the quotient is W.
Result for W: 1.05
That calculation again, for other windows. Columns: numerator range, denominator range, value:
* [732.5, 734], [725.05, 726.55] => 1.05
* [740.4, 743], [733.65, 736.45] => 1.05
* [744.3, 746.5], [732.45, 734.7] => 1.07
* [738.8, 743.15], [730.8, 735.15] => 1.05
